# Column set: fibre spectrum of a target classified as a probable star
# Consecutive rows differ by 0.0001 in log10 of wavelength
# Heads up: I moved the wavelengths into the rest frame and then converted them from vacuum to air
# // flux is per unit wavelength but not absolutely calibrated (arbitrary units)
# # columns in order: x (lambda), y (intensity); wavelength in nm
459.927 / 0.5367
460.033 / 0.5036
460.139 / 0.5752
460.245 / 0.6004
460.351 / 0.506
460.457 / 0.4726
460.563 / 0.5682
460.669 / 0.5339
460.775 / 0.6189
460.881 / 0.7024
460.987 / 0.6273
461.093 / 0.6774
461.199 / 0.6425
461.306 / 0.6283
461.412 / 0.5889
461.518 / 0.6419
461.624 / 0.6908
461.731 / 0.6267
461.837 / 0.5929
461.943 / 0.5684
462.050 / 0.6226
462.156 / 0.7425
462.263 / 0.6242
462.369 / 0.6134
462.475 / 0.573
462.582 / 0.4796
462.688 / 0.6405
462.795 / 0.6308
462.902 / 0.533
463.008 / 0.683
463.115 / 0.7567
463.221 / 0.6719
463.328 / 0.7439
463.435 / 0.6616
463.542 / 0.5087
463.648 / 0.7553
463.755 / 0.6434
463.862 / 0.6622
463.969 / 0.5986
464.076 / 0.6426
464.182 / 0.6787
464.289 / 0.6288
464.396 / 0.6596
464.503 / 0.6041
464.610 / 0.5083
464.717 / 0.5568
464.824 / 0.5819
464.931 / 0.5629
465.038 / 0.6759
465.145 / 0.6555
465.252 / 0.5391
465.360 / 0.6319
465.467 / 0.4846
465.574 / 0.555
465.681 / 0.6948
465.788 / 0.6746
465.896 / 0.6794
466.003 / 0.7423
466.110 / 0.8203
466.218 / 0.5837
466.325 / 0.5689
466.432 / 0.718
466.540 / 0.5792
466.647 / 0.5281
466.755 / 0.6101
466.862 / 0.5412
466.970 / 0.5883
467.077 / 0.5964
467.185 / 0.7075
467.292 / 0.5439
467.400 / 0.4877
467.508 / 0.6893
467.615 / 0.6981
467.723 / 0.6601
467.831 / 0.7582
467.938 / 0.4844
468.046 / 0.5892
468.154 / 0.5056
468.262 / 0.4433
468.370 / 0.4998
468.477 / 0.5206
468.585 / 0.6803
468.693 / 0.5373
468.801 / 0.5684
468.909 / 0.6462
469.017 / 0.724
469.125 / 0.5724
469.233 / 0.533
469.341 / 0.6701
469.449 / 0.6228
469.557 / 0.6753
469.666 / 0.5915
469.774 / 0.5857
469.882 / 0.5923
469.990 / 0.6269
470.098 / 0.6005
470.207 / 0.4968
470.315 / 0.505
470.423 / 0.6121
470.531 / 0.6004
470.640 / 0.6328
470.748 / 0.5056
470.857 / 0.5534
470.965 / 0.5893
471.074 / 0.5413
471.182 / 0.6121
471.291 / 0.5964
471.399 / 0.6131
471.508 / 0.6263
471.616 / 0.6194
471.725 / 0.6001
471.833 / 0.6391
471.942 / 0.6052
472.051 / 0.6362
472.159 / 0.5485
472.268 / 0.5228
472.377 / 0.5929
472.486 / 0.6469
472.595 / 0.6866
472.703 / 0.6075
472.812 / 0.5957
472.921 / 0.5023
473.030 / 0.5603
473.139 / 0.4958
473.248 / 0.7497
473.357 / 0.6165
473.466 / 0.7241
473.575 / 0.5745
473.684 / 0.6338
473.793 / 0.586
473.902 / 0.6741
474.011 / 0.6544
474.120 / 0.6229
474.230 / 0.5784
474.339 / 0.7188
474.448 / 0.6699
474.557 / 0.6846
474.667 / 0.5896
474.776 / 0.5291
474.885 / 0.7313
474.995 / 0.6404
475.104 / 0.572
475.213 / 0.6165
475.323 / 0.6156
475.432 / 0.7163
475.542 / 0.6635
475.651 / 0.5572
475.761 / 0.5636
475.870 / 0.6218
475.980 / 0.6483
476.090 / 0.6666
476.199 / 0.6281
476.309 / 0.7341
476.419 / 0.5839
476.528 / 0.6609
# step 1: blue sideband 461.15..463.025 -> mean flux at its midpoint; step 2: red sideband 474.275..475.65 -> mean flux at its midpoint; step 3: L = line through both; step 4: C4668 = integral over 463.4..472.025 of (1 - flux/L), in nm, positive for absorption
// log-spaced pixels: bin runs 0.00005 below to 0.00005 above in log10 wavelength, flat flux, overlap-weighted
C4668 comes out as 0.30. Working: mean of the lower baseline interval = 0.617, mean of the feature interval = 0.606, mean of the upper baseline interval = 0.642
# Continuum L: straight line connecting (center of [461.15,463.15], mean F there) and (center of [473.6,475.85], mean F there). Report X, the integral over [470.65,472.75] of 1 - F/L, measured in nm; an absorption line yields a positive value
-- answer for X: 0.10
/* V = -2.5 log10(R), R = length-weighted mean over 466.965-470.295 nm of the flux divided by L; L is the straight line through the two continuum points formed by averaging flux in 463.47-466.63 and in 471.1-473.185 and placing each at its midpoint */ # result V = 0.03 mag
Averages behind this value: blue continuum 0.627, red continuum 0.595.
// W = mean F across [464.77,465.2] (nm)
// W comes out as 0.619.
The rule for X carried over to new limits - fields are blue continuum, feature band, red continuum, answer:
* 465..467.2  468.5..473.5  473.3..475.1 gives 0.26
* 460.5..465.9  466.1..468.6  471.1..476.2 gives 0.11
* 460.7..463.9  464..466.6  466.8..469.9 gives -0.03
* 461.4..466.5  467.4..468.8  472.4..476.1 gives 0.10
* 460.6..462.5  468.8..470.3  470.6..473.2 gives -0.02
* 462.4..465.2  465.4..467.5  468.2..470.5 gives -0.04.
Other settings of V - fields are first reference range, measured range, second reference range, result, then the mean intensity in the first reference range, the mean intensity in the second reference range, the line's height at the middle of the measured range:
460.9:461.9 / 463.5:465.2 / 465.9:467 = 0.02 mag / 0.637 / 0.631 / 0.634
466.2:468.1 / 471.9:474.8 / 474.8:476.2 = 0.02 mag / 0.608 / 0.632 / 0.626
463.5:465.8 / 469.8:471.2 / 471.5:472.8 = 0.07 mag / 0.613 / 0.61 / 0.611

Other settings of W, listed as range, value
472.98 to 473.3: 0.601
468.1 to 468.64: 0.53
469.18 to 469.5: 0.609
